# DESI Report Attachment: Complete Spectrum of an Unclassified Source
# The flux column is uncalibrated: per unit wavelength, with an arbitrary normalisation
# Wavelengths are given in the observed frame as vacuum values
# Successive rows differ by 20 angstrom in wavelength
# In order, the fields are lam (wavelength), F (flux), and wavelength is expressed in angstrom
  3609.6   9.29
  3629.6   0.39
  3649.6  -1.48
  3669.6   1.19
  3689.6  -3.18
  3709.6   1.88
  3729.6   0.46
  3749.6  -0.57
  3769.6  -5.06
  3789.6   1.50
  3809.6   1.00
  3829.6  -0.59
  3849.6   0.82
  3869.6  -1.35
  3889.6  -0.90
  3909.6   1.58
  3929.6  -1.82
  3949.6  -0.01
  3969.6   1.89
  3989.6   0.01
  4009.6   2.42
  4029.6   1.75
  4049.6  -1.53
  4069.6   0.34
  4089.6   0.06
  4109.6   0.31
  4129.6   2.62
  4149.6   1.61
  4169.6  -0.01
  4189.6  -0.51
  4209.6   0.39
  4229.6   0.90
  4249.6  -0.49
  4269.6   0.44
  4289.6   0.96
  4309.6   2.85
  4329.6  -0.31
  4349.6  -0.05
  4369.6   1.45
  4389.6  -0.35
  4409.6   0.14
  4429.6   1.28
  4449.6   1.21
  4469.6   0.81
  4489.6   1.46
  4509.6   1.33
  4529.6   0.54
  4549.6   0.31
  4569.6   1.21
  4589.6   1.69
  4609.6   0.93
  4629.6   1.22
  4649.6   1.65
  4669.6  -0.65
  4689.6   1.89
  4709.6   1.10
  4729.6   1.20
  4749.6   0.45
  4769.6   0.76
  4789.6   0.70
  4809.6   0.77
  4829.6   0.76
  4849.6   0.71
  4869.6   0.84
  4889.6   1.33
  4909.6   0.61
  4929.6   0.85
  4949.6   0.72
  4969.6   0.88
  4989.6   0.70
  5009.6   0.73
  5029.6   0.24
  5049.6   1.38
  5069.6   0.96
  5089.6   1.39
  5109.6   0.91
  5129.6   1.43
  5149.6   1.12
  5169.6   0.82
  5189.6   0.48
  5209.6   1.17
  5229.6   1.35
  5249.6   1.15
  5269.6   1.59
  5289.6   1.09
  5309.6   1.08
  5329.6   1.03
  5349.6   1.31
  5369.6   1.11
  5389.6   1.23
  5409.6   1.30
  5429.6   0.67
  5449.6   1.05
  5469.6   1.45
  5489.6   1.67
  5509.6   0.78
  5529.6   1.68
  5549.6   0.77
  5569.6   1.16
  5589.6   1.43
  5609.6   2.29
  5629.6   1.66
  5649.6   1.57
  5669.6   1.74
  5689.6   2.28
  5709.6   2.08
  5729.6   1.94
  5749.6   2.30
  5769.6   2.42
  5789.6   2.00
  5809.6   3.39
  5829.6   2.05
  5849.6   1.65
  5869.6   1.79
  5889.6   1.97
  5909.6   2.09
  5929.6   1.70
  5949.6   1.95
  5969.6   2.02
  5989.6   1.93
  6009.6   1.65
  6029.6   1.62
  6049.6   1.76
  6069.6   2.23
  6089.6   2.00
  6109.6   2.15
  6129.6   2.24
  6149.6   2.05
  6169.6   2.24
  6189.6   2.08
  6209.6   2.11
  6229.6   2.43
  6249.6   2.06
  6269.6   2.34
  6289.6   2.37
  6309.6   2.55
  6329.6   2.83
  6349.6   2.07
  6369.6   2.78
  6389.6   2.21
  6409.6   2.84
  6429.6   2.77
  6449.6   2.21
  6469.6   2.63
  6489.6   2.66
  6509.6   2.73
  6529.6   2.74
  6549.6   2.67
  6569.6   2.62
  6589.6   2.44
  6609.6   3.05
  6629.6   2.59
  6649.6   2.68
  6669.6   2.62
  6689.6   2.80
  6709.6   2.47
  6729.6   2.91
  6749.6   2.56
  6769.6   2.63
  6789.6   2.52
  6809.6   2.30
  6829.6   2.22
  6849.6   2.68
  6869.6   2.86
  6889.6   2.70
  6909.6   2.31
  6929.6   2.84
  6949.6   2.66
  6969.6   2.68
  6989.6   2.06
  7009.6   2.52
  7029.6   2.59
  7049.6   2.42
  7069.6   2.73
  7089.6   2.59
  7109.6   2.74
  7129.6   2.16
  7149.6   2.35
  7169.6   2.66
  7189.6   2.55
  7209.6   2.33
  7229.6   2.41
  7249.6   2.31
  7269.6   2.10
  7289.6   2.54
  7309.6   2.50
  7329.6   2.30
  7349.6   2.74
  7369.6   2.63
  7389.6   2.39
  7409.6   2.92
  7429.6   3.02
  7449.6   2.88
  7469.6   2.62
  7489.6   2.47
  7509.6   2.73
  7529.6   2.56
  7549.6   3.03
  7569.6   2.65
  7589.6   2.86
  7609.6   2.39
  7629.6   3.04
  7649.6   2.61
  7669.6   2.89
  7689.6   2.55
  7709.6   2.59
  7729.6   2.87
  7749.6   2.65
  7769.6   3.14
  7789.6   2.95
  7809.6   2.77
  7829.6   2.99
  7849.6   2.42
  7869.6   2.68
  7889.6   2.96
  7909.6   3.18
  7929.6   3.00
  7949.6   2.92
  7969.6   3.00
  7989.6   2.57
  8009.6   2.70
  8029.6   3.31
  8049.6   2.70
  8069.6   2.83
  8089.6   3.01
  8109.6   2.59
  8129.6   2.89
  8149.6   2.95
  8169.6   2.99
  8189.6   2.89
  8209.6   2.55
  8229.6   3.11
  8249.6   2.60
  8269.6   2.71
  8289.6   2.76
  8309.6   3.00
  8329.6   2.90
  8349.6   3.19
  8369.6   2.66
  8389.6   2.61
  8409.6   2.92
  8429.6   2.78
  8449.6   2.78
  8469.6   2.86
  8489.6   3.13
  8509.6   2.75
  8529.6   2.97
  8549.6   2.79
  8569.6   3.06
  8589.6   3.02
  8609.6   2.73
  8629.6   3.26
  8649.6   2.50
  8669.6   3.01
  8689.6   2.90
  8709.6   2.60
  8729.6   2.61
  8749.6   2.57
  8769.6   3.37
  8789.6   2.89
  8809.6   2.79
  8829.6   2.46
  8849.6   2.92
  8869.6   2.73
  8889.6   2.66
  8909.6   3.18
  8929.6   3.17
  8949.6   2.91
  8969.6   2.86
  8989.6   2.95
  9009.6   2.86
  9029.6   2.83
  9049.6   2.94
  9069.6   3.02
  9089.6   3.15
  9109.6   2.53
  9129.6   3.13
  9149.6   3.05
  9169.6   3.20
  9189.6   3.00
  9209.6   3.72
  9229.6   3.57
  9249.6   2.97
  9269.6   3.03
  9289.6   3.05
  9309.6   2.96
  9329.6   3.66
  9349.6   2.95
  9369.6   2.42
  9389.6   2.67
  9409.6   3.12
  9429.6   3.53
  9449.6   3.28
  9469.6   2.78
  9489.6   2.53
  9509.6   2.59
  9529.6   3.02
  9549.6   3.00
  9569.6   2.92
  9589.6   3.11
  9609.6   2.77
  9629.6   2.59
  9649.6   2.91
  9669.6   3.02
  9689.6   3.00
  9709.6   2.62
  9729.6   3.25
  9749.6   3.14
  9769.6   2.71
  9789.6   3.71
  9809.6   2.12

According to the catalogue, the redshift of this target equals 0.402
